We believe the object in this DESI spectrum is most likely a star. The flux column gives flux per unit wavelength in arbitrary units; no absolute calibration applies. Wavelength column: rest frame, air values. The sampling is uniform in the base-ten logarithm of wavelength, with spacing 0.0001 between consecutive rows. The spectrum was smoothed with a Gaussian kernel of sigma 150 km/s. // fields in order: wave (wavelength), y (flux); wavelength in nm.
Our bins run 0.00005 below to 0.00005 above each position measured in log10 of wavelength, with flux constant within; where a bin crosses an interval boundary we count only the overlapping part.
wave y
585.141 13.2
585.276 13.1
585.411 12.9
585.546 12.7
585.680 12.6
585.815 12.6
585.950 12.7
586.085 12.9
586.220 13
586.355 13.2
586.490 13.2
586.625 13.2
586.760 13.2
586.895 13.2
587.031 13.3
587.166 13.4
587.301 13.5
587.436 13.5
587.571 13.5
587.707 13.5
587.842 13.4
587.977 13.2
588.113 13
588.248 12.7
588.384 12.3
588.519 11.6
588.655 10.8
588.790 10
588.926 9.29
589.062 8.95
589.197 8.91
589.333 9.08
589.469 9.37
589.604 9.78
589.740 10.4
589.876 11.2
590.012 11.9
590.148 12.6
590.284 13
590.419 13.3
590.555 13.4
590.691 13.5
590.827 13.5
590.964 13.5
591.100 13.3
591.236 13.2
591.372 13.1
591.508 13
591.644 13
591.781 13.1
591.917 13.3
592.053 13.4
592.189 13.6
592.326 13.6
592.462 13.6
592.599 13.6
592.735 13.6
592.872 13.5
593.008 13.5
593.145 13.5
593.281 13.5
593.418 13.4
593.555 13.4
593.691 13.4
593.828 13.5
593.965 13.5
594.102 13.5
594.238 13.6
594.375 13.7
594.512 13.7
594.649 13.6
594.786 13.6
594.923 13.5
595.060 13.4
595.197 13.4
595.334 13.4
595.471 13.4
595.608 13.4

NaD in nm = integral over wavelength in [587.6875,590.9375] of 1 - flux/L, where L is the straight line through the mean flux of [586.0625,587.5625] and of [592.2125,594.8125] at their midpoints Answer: 0.43 nm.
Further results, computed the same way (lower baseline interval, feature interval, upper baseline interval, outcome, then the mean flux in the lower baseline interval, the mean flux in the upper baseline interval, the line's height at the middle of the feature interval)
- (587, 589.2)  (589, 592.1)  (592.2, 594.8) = 0.17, 12.1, 13.5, 12.8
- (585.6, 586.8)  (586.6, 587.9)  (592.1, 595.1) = -0.03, 13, 13.5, 13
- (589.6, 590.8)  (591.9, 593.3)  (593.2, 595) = -0.05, 12.3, 13.5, 13.1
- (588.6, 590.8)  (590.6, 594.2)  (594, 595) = -0.28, 11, 13.6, 12.5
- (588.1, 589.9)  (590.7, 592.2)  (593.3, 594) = -0.16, 10.4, 13.4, 12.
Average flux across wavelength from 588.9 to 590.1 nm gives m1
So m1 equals 9.94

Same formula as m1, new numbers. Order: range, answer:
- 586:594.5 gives 12.7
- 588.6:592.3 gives 11.9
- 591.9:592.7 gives 13.5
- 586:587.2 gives 13.2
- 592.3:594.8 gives 13.5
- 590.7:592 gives 13.2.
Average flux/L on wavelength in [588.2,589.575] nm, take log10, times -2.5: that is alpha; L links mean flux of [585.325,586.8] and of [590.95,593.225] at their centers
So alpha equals 0.27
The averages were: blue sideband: 12.9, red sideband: 13.4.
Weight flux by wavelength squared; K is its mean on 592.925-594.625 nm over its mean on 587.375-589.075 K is 1.1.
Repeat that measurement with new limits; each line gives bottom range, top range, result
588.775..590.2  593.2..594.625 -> 1.36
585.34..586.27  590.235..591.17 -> 1.06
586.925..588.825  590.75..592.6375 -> 1.06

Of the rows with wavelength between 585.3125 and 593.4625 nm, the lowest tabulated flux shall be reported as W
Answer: 8.91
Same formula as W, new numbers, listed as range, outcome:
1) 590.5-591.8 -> 13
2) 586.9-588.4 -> 12.3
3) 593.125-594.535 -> 13.4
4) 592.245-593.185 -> 13.5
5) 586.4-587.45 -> 13.2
